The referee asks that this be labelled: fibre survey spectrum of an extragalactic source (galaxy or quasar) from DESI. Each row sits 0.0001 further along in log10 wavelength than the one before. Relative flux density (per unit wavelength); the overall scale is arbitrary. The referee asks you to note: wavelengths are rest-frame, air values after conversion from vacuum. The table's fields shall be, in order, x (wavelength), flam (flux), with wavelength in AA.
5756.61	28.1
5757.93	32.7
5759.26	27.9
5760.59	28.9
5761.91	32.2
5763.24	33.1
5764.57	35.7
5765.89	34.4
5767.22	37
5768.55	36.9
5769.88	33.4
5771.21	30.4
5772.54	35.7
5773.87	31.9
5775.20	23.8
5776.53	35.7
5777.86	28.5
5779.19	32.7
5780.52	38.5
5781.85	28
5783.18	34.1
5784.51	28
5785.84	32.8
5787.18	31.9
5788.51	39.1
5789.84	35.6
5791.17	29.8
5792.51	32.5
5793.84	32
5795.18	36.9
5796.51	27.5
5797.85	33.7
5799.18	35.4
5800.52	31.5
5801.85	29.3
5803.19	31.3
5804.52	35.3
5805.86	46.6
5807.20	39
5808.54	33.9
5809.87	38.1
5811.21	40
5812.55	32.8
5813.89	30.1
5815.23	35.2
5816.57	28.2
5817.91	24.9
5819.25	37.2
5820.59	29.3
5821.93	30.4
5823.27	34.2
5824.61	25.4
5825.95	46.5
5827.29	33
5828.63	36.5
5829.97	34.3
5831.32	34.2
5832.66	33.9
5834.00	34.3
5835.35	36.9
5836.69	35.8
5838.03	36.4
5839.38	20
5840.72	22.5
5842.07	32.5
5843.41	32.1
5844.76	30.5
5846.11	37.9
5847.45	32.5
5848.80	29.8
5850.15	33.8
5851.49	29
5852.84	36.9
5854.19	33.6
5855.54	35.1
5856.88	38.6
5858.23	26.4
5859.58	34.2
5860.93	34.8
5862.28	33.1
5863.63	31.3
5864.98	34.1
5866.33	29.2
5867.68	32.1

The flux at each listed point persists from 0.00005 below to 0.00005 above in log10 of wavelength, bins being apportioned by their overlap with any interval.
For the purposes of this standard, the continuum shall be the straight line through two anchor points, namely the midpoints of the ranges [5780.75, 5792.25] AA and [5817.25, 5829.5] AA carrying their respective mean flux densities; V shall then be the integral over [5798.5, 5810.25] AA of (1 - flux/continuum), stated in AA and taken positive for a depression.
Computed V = -1.0 AA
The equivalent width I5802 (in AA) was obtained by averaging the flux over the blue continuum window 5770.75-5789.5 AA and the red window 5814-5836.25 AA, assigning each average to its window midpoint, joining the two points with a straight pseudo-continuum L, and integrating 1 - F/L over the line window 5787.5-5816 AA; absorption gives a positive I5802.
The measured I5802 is -1.5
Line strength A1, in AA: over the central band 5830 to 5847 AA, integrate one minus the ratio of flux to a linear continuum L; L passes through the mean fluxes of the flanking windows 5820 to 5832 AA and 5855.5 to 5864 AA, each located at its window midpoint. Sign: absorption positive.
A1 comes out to 0.7 AA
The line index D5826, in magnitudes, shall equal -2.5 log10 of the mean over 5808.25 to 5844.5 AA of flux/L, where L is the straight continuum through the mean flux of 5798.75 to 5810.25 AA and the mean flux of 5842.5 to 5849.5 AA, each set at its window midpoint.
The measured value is 0.04 mag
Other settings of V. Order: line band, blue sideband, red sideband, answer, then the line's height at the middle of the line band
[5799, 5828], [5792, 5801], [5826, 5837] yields 0.1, 34.1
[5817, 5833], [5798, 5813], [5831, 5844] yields 0.0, 33.3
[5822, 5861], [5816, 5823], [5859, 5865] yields -1.5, 31.9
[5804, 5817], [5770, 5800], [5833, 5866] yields -1.4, 32.5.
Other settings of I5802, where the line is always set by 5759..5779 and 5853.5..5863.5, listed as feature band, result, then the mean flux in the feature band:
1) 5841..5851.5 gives 0.4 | 32.1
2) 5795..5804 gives 0.2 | 32.1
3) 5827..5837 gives -0.5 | 34.9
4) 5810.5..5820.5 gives 0.2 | 32.4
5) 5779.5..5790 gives -0.2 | 33.4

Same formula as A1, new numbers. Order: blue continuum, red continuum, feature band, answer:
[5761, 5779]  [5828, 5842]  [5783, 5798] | 0.0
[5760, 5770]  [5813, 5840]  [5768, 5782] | 0.6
